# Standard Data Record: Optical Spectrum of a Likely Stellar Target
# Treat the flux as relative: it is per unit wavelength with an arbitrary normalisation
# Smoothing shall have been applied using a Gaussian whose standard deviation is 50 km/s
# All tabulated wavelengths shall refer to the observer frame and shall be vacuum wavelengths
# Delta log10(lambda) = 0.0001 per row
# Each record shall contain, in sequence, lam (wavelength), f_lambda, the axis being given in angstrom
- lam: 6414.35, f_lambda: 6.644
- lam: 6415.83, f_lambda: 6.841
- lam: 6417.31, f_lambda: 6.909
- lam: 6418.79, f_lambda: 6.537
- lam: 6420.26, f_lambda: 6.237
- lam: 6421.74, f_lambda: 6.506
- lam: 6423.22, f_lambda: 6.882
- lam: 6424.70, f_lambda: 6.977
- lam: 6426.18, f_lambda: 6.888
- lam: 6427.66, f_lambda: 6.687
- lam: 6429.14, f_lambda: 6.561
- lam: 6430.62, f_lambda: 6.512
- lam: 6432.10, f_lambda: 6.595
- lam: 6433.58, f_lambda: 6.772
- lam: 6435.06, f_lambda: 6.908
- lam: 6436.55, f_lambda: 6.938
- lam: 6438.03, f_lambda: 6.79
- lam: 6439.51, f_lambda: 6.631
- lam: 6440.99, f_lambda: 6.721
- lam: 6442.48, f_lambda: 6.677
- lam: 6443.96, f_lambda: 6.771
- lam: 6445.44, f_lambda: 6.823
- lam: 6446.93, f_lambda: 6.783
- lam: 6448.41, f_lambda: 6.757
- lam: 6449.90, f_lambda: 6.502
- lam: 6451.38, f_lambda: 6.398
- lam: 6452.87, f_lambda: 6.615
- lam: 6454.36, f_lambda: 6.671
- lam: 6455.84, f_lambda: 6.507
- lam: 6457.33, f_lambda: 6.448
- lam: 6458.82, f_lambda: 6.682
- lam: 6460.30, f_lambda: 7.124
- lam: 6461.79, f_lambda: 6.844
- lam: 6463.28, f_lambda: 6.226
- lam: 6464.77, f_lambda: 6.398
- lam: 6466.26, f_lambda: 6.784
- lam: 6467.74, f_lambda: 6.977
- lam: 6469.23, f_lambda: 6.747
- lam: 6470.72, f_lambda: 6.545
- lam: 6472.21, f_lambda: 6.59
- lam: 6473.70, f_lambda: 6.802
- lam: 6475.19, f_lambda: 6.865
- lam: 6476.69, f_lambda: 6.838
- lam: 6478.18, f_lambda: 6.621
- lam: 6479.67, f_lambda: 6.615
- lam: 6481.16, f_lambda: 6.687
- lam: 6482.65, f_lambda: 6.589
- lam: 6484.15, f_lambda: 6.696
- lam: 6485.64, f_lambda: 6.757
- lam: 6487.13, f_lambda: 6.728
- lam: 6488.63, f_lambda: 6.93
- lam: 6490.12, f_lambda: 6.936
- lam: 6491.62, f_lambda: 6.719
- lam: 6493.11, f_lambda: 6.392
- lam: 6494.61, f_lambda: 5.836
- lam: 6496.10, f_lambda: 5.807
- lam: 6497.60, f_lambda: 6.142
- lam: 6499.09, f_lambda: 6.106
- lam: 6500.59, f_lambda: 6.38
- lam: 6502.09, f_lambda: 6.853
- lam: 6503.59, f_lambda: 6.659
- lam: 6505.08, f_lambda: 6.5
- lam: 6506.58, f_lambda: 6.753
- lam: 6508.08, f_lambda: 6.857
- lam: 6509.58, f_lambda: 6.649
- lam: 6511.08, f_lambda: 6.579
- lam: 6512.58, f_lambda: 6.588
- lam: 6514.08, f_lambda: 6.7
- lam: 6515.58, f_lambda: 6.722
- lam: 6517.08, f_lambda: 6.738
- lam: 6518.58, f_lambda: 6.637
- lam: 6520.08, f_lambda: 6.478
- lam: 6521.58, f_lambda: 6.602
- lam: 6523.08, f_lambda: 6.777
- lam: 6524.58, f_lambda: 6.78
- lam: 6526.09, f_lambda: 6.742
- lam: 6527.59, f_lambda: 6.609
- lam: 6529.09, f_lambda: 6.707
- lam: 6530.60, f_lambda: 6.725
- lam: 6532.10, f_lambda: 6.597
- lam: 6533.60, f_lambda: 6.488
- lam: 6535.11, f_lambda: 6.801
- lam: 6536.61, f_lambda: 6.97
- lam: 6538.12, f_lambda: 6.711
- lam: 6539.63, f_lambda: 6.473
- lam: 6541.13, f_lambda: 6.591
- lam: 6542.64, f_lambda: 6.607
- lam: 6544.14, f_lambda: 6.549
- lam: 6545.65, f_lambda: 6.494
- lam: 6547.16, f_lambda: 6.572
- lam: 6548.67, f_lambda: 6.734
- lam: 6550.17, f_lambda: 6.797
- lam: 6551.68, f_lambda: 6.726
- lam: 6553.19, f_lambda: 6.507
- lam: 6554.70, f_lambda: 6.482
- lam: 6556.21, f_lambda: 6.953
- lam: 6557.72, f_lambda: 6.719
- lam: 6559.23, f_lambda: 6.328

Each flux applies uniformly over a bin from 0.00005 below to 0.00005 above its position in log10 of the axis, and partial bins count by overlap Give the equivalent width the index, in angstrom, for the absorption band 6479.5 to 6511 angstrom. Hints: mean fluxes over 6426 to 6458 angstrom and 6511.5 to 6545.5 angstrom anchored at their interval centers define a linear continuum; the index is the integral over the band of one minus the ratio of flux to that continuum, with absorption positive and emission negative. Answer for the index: 0.5 angstrom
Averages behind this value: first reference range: 6.68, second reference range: 6.66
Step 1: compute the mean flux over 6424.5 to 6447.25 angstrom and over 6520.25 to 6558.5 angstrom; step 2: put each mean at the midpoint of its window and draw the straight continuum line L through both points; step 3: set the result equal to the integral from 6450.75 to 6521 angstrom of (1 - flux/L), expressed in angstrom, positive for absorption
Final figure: 1.0 angstrom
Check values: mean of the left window 6.75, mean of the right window 6.67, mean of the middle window 6.61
